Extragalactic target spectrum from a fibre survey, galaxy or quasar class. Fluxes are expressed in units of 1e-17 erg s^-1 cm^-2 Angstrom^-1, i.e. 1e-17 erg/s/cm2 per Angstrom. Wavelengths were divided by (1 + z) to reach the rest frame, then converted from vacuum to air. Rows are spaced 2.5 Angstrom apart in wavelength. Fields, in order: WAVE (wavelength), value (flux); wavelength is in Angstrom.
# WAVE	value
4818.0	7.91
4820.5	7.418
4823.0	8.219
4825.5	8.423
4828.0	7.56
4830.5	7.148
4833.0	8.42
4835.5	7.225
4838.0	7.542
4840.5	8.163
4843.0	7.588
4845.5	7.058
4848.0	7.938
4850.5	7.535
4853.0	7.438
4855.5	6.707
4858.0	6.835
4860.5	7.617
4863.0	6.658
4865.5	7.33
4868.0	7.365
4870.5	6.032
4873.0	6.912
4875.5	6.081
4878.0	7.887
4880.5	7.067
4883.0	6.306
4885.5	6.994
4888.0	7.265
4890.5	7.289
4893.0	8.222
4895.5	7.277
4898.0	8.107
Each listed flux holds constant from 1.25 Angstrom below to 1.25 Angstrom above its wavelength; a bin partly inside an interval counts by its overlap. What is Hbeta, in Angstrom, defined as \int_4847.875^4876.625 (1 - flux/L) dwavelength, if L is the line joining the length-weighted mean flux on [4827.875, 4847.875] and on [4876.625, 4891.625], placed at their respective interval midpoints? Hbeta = 1.37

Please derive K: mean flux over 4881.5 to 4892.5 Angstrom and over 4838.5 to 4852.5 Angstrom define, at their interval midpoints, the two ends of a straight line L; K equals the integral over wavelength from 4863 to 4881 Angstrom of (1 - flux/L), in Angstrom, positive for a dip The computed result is 0.8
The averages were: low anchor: 7.64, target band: 6.93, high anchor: 7.05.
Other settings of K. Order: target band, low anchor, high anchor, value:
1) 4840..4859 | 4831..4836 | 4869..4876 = -0.4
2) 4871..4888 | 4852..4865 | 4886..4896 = 1.1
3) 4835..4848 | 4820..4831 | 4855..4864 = -0.3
